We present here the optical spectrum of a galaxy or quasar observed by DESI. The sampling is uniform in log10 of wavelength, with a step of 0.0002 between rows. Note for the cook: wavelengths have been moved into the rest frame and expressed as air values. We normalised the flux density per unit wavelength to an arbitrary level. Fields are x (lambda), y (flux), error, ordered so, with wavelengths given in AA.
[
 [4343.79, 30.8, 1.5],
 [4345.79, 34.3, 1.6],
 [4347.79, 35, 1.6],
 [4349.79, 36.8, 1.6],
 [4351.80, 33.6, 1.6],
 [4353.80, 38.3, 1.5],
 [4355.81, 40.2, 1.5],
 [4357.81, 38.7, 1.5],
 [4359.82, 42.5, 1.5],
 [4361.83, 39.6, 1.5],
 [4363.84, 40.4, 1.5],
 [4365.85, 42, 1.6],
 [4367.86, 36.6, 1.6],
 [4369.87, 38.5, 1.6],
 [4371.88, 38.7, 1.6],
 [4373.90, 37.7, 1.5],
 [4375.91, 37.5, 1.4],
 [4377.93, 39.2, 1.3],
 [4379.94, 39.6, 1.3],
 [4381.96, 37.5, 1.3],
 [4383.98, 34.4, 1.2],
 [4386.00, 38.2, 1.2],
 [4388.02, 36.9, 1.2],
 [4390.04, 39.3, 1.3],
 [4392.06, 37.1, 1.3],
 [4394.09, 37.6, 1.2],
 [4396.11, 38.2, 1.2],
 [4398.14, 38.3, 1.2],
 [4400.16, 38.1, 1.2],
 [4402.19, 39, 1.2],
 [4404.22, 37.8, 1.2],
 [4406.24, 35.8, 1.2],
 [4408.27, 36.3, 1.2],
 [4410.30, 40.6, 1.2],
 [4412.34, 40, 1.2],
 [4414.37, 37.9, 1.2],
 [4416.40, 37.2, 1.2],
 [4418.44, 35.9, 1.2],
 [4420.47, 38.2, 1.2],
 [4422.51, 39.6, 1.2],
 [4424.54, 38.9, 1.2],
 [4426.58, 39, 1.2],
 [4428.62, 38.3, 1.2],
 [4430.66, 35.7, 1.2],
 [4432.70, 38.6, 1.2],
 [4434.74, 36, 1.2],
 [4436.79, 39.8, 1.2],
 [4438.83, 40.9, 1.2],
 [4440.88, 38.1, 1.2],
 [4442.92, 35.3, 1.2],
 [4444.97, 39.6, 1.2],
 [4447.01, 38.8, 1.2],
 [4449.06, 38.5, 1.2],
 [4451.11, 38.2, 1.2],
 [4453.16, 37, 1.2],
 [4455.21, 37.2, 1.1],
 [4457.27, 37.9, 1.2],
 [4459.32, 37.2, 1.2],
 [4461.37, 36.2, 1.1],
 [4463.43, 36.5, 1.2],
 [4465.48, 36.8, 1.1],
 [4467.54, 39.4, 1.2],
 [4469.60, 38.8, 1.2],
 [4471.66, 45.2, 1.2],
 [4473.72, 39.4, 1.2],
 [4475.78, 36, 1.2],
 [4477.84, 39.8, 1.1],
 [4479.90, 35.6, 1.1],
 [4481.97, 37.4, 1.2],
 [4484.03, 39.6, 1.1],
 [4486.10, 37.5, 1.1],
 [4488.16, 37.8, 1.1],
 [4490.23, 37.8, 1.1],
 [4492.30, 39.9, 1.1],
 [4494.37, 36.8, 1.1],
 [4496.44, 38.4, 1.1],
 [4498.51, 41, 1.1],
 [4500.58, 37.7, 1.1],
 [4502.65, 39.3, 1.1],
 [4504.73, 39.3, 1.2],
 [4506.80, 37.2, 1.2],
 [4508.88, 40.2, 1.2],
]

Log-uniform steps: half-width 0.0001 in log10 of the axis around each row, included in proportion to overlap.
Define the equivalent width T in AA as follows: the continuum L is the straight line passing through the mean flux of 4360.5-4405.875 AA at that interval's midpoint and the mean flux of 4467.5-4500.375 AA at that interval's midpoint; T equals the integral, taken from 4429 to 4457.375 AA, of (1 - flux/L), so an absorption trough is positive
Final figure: 0.4 AA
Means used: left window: 38.3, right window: 38.7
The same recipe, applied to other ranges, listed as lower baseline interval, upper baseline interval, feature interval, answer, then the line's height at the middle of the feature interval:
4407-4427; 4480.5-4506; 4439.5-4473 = 0.2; 38.4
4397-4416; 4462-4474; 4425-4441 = 0.1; 38.6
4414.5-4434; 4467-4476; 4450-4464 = 0.8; 39.4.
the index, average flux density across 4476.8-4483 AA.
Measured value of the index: 37.6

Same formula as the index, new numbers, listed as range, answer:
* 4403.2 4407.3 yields 36.9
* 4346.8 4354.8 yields 35.9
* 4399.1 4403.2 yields 38.6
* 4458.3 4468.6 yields 37.2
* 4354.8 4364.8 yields 40.3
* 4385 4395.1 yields 37.8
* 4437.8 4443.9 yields 38.1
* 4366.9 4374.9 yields 37.9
